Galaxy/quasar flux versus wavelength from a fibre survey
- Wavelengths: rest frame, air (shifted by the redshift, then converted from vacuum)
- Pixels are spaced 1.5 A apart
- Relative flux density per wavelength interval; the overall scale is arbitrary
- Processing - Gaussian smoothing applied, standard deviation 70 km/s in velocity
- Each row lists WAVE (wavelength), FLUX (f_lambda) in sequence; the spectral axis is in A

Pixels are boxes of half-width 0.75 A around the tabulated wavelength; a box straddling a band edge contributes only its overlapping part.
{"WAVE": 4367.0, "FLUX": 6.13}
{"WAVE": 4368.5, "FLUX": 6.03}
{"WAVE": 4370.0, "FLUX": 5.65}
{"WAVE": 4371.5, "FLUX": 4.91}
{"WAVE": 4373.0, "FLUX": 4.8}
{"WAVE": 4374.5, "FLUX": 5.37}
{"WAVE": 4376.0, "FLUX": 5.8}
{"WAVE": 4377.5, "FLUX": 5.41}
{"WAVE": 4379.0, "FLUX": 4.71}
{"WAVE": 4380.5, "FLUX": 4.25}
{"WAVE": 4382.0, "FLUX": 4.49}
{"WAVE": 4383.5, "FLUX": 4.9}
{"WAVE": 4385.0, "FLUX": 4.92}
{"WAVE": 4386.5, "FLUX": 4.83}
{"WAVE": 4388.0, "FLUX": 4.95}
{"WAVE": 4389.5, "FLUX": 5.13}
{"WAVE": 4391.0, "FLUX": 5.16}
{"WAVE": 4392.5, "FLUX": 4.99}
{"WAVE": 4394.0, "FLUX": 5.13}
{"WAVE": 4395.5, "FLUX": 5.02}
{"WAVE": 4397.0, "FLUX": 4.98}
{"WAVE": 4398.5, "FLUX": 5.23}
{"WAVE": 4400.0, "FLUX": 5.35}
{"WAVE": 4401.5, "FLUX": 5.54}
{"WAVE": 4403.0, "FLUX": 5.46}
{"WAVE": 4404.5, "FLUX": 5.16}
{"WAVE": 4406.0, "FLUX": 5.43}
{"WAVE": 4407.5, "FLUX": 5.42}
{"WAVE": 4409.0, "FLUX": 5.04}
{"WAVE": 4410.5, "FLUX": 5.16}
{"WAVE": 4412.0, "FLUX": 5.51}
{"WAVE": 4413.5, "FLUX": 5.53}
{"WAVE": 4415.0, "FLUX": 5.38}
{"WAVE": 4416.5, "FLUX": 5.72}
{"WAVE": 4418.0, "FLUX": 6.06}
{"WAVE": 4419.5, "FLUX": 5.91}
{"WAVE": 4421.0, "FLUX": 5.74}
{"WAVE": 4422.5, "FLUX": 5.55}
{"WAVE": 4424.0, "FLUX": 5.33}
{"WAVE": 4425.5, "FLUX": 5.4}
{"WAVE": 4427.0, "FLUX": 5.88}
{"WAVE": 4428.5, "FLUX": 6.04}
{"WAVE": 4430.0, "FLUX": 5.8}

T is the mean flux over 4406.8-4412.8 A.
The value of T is 5.28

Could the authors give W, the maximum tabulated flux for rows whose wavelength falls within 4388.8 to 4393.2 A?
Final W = 5.16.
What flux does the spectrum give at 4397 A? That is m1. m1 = 4.98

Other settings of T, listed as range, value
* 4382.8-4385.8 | 4.91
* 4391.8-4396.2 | 5.05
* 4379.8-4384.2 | 4.55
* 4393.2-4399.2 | 5.09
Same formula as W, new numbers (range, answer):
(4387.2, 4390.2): 5.13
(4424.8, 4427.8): 5.88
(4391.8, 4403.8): 5.54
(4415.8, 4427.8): 6.06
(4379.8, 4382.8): 4.49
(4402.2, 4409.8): 5.46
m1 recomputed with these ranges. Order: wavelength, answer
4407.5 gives 5.42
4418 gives 6.06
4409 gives 5.04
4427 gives 5.88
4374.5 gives 5.37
